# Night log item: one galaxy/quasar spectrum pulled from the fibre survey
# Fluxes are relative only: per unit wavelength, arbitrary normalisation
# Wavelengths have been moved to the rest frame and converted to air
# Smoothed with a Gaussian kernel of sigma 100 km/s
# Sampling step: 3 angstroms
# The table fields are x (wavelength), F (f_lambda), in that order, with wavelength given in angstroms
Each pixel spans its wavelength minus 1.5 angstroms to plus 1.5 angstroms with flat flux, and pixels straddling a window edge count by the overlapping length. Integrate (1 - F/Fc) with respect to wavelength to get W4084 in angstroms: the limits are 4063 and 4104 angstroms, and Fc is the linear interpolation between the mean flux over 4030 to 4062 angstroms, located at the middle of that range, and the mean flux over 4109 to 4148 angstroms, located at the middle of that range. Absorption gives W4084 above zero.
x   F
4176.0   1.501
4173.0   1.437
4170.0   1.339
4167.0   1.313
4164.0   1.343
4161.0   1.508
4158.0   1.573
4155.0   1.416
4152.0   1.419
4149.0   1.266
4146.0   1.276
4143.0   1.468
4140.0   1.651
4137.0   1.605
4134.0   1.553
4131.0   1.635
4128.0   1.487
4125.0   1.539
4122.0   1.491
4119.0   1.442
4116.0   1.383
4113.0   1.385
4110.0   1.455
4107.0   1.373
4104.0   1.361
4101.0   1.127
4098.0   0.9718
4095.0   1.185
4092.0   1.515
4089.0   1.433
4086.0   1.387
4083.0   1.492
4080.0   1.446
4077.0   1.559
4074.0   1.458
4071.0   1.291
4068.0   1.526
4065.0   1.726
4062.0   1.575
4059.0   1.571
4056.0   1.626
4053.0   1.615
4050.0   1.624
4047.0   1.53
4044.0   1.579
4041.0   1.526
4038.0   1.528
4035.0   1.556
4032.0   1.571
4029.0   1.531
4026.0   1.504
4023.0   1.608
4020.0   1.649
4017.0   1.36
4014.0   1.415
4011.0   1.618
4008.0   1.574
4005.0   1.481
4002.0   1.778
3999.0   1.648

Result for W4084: 3.7 angstroms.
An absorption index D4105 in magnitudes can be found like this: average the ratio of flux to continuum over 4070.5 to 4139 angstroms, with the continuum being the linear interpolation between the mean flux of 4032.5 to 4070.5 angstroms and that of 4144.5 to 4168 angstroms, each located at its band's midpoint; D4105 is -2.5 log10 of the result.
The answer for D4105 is 0.04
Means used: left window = 1.57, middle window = 1.42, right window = 1.39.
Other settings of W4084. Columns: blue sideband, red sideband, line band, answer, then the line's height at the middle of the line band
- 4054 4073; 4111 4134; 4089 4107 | 3.0 angstroms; 1.51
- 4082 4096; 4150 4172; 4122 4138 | -1.6 angstroms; 1.41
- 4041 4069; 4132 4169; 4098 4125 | 2.6 angstroms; 1.51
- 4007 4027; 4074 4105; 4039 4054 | -1.2 angstroms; 1.46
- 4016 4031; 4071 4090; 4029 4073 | -1.9 angstroms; 1.5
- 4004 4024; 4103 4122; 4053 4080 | -1.4 angstroms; 1.46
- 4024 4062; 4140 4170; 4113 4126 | 0.0 angstroms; 1.46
